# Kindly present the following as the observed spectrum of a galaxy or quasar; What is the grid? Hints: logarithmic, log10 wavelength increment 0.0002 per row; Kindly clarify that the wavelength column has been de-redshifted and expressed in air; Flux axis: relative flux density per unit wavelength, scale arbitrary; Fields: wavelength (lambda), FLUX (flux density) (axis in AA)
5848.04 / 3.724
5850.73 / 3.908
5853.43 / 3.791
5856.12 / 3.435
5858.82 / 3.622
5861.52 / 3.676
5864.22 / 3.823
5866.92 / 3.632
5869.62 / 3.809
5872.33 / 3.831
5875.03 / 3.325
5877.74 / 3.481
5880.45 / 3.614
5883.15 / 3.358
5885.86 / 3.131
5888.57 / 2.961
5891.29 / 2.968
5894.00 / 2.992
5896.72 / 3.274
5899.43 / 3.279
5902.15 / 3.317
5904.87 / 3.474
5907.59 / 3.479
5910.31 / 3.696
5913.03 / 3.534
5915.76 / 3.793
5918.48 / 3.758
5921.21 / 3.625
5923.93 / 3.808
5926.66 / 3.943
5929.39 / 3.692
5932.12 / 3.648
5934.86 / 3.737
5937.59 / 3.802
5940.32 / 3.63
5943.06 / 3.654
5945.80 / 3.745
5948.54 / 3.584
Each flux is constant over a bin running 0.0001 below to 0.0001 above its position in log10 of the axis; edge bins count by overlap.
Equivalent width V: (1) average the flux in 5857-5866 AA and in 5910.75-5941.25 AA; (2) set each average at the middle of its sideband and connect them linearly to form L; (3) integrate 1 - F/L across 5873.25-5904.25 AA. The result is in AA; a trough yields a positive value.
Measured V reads 3.7 AA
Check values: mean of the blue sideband 3.69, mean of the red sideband 3.73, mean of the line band 3.26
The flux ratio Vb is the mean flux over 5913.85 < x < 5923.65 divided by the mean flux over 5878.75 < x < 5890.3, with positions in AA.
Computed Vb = 1.14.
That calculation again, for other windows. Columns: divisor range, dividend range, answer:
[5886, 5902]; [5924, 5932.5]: 1.21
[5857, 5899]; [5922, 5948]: 1.09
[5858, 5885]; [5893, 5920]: 0.96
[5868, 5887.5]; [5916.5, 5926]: 1.07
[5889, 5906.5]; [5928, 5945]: 1.15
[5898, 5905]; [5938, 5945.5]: 1.10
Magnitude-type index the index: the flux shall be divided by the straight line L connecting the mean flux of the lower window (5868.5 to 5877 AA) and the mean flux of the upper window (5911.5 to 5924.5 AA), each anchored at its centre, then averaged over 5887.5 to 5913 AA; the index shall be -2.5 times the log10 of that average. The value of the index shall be 0.12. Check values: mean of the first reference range 3.64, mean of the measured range 3.29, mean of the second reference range 3.7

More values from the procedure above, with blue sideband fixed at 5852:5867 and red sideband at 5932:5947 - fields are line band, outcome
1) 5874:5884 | 0.07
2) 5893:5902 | 0.15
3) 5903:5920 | 0.02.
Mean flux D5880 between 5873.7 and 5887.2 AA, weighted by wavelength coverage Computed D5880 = 3.38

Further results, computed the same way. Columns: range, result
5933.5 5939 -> 3.77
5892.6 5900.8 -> 3.18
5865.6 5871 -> 3.72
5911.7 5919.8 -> 3.69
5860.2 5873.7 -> 3.75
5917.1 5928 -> 3.79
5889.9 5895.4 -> 2.98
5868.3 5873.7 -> 3.82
